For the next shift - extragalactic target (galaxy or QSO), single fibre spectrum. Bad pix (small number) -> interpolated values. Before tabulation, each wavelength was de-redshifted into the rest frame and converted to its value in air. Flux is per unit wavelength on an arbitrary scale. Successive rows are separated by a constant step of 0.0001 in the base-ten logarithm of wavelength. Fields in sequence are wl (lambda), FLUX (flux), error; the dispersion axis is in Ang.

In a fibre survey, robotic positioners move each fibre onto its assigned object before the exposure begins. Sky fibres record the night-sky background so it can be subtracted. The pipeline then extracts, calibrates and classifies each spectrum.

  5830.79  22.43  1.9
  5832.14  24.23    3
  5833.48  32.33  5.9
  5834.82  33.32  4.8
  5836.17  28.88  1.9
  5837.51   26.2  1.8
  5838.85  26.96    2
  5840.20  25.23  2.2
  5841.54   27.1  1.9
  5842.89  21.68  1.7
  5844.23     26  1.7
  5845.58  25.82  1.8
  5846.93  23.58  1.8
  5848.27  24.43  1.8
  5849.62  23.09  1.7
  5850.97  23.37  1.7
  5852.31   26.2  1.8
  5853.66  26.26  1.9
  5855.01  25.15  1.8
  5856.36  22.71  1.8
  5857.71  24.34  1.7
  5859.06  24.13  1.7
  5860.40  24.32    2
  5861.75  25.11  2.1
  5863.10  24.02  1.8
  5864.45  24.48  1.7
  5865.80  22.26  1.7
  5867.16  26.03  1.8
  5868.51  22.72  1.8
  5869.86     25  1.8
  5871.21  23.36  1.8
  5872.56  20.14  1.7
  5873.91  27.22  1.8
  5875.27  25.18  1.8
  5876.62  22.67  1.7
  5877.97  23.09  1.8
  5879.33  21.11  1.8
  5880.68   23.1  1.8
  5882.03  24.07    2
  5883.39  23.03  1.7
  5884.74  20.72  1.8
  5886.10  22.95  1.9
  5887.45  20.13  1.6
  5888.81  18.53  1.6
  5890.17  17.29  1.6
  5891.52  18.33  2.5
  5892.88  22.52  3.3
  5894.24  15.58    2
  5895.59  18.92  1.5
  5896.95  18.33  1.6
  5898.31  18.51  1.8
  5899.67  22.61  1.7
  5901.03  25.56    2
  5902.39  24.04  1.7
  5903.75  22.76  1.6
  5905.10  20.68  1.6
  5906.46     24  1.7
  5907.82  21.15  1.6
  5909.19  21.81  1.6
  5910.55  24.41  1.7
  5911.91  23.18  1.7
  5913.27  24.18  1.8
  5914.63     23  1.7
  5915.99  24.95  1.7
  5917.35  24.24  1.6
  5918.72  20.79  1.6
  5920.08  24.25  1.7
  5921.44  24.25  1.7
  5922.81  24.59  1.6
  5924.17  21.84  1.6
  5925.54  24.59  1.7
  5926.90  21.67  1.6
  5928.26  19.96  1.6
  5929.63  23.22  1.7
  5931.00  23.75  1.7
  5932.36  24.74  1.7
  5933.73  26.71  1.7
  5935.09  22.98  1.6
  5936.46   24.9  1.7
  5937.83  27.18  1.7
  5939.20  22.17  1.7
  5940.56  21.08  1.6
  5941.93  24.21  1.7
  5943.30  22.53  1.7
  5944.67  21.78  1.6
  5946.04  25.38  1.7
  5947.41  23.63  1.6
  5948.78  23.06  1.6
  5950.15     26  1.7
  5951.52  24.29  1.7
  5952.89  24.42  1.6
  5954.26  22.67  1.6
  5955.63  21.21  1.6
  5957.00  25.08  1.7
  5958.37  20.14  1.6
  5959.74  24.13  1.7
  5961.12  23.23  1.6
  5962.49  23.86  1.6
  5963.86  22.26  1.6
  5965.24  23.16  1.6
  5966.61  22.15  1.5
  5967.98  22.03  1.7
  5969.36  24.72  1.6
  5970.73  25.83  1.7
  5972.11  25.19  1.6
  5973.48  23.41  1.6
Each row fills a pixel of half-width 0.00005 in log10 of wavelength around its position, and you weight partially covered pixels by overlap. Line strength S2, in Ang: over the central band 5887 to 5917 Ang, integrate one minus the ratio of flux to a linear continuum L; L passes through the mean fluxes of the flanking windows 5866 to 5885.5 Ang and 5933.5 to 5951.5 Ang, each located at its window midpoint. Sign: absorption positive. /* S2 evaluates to 2.7 Ang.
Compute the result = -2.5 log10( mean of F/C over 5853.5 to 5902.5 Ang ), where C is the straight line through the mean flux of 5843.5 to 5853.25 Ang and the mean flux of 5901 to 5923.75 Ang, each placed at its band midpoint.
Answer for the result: 0.07 mag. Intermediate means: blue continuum 24.7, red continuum 23.3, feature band 22.5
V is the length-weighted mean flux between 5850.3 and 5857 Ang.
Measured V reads 24.8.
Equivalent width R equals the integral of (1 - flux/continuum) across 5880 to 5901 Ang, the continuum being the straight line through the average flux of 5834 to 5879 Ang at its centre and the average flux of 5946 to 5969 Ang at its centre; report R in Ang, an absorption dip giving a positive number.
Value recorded 3.3 Ang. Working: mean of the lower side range 24.8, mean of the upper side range 23.3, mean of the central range 20.5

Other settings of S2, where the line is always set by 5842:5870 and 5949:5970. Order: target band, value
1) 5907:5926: 0.28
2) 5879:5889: 0.90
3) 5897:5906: 0.66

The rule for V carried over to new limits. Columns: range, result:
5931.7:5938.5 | 25.3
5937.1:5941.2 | 23.5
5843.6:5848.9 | 24.9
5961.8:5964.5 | 23.1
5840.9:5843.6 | 24.4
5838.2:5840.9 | 26.1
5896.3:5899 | 18.4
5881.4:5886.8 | 22.7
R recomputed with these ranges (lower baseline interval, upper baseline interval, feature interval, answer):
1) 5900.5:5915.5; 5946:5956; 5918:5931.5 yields 0.3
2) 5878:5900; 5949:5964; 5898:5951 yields -3.4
